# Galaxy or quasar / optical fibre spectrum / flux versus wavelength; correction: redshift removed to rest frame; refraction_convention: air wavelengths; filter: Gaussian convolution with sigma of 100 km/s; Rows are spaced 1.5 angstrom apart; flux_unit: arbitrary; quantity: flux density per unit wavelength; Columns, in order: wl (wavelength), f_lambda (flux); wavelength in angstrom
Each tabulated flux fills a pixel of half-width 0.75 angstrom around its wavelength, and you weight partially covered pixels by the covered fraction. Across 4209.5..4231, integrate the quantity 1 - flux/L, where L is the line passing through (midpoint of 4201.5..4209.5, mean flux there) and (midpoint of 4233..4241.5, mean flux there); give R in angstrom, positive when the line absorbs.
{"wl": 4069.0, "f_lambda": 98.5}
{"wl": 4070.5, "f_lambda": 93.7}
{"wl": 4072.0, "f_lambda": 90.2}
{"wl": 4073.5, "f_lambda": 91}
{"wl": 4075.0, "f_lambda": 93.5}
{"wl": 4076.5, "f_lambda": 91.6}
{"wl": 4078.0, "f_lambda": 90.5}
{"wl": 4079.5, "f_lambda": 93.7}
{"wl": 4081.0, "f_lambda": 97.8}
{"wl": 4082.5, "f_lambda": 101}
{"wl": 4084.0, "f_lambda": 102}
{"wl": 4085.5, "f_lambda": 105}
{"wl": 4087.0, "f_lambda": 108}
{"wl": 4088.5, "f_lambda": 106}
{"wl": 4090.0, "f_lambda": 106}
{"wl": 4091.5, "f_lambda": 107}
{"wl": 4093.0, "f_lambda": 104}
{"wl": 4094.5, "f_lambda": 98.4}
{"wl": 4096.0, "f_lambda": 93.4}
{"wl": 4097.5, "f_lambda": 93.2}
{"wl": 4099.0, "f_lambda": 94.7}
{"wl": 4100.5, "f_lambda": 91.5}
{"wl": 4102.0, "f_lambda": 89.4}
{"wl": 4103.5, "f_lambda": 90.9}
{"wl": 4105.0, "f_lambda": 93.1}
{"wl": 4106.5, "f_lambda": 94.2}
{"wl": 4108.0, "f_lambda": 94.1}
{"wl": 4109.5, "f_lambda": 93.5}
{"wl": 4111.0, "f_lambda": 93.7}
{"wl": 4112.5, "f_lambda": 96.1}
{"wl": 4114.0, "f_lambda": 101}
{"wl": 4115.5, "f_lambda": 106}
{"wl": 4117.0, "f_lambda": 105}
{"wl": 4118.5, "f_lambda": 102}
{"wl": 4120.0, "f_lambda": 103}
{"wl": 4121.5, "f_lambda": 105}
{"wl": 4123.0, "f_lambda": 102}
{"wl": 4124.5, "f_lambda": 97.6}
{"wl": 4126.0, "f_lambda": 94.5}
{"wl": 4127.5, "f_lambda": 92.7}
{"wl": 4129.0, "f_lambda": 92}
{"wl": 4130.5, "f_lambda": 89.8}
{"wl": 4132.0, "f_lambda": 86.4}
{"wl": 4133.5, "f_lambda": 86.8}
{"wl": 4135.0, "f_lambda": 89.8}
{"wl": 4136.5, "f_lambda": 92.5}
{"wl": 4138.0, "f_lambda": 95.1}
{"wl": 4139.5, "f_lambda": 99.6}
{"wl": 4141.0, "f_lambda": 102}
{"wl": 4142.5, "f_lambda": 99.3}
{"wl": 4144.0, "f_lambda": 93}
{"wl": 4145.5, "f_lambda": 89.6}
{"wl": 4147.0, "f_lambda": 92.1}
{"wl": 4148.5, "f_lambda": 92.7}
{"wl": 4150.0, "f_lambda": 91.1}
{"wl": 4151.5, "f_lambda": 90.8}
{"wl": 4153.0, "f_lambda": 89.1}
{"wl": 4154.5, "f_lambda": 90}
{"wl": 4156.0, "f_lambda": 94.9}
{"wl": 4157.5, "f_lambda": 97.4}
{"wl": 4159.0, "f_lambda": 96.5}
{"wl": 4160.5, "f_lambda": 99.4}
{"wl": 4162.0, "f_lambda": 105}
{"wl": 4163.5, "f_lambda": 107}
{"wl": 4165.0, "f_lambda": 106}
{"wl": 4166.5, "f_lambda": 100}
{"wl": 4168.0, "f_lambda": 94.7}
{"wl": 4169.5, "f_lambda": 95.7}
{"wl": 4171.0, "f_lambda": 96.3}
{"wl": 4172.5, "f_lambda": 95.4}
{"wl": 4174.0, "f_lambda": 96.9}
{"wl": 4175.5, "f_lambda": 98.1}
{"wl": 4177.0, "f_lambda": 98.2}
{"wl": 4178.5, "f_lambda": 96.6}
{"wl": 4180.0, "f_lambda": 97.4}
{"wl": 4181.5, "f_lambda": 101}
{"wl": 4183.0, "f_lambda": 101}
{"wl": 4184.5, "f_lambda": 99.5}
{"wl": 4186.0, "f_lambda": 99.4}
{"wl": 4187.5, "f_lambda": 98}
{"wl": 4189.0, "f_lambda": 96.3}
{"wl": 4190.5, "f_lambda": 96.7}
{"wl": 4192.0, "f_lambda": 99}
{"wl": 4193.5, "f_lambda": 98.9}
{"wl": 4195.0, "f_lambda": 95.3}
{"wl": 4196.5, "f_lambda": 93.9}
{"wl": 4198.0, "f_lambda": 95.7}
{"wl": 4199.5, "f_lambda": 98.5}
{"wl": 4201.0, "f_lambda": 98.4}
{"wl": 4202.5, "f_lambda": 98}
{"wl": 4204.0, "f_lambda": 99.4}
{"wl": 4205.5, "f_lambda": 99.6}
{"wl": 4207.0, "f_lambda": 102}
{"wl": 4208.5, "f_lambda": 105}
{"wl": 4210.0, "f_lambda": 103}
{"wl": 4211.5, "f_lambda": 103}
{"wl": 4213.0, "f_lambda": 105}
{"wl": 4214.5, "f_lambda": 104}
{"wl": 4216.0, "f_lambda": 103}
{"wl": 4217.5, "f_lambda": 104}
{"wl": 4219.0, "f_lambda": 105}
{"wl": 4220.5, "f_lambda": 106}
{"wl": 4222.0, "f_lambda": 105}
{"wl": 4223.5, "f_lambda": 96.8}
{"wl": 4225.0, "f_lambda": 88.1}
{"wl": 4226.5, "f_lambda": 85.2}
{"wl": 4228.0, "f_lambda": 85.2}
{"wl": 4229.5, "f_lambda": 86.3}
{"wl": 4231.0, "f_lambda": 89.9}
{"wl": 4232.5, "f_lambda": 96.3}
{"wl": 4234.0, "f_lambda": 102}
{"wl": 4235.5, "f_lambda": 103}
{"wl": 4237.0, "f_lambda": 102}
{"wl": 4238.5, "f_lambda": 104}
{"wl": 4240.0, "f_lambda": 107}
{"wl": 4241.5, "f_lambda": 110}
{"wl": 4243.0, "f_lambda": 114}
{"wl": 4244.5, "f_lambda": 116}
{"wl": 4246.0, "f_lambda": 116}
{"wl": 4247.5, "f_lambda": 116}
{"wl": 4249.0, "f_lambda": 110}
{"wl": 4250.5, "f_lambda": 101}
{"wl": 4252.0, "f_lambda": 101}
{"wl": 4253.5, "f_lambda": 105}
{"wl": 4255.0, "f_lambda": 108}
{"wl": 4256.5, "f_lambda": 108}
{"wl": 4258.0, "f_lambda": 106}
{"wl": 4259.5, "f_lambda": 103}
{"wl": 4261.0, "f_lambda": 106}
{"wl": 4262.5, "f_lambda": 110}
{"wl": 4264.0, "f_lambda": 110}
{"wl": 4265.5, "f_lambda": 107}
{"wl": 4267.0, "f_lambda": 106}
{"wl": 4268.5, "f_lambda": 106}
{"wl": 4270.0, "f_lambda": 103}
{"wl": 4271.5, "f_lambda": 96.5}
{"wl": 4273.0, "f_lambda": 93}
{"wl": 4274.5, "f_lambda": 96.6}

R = 0.85 angstrom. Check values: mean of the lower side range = 101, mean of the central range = 98.2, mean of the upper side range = 104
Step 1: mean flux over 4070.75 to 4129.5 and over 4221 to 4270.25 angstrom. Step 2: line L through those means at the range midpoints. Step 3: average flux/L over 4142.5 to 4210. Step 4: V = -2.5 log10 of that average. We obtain 0.04 mag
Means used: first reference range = 97.5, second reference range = 103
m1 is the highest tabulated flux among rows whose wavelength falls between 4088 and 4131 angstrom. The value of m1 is 107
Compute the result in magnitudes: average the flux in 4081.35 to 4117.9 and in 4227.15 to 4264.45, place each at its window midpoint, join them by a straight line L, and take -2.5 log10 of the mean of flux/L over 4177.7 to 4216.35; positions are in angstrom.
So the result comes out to 0.03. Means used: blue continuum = 98.6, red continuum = 105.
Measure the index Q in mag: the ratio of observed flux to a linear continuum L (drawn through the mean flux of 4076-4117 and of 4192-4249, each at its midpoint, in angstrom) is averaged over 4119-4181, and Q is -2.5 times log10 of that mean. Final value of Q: 0.04 mag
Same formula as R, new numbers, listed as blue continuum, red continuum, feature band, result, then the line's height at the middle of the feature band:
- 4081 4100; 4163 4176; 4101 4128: 0.8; 101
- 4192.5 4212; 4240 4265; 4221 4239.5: 1.6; 104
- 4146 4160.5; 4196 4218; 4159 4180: -0.8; 95.4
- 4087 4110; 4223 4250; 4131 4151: 1.1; 98.4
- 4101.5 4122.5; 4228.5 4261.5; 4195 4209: 0.5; 103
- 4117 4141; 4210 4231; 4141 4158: 0.6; 96.3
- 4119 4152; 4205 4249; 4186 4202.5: 0.4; 99.5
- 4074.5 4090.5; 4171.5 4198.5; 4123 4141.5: 1.0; 98.6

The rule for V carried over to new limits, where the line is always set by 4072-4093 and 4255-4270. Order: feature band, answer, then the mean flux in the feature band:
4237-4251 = -0.04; 110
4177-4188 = 0.05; 99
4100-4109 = 0.09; 92.3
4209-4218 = 0.01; 104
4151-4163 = 0.07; 95.7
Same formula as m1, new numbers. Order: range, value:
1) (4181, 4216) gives 105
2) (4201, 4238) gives 106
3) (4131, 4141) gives 102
